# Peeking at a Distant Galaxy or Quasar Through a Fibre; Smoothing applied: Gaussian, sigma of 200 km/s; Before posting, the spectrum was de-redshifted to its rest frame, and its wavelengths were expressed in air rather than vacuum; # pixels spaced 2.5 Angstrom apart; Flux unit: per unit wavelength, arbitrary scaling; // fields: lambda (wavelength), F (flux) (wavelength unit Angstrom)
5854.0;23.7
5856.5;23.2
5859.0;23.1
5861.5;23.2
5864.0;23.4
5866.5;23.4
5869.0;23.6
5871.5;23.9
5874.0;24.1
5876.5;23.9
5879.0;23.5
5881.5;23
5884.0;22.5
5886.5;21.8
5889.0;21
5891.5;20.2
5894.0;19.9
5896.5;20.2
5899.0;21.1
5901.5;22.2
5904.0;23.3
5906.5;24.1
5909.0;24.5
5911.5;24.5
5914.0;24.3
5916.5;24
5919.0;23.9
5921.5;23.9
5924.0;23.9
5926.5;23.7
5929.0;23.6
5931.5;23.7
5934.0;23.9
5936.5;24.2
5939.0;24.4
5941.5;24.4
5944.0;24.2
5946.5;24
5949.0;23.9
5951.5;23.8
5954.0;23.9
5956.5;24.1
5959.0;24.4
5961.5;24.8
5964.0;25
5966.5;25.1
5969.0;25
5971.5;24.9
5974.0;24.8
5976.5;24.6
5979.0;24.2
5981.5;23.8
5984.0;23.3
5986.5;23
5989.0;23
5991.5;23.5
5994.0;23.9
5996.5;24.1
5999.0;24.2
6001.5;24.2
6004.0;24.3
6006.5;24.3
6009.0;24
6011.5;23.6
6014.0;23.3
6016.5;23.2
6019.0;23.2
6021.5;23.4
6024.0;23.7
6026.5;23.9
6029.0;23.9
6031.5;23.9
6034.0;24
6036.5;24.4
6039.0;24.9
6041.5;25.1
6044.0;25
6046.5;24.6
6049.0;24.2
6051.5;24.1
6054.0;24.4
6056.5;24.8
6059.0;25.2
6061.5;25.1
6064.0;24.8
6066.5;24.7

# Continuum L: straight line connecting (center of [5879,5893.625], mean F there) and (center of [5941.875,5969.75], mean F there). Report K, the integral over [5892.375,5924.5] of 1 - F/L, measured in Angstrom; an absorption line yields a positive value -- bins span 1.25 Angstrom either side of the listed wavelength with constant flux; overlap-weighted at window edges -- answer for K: -0.6 Angstrom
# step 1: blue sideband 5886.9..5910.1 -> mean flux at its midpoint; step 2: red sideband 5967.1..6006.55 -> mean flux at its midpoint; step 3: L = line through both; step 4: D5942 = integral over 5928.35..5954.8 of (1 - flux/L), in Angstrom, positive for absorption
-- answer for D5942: -1.3 Angstrom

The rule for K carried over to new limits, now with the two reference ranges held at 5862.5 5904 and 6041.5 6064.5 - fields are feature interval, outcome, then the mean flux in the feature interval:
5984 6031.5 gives 0.77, 23.7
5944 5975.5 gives -1.38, 24.5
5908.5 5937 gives -1.32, 24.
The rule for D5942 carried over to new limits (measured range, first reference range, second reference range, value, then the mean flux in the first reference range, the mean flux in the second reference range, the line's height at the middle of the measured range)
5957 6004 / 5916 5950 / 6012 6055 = -0.4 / 24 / 24.1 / 24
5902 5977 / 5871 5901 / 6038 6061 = -4.2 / 22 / 24.7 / 22.9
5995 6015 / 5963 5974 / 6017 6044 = 0.4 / 25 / 24.1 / 24.4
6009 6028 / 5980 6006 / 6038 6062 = 0.5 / 23.8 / 24.7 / 24.2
